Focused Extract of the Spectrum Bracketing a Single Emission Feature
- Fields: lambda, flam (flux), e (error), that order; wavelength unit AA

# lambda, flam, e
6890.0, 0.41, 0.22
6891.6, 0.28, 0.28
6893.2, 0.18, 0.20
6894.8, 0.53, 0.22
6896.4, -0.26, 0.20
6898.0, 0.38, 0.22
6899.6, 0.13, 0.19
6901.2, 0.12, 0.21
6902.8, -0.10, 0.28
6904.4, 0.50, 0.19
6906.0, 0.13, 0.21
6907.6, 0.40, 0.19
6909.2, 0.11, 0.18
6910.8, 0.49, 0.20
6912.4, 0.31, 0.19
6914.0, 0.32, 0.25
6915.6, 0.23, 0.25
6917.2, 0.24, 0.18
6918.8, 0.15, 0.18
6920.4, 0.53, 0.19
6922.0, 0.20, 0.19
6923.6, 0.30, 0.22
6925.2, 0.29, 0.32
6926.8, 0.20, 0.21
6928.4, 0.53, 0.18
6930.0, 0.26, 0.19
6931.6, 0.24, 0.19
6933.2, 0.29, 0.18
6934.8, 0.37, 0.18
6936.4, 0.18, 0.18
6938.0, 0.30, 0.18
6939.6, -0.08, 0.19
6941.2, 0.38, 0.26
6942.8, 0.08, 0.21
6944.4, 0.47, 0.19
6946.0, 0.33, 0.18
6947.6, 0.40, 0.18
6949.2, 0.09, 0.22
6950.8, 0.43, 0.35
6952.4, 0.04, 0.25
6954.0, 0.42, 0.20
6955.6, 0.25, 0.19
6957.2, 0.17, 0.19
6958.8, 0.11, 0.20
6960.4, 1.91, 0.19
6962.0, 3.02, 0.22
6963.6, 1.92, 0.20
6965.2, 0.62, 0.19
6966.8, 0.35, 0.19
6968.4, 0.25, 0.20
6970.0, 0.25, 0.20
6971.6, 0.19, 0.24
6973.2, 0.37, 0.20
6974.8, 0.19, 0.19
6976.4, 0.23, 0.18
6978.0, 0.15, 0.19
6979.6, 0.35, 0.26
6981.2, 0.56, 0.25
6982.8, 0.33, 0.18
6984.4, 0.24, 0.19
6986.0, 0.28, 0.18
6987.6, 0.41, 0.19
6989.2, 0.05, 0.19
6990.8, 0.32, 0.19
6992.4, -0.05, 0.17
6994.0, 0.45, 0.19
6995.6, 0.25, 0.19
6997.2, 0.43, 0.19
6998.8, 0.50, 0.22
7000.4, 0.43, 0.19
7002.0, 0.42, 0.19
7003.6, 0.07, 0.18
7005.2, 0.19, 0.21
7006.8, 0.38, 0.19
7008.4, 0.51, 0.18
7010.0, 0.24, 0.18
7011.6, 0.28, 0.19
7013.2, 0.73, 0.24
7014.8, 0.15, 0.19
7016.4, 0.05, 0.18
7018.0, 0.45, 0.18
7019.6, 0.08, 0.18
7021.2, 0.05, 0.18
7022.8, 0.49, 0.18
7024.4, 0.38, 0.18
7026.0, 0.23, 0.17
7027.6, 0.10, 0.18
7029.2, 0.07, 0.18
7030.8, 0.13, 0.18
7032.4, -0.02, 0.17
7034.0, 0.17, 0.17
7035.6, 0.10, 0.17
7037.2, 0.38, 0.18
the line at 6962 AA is H-gamma 4340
